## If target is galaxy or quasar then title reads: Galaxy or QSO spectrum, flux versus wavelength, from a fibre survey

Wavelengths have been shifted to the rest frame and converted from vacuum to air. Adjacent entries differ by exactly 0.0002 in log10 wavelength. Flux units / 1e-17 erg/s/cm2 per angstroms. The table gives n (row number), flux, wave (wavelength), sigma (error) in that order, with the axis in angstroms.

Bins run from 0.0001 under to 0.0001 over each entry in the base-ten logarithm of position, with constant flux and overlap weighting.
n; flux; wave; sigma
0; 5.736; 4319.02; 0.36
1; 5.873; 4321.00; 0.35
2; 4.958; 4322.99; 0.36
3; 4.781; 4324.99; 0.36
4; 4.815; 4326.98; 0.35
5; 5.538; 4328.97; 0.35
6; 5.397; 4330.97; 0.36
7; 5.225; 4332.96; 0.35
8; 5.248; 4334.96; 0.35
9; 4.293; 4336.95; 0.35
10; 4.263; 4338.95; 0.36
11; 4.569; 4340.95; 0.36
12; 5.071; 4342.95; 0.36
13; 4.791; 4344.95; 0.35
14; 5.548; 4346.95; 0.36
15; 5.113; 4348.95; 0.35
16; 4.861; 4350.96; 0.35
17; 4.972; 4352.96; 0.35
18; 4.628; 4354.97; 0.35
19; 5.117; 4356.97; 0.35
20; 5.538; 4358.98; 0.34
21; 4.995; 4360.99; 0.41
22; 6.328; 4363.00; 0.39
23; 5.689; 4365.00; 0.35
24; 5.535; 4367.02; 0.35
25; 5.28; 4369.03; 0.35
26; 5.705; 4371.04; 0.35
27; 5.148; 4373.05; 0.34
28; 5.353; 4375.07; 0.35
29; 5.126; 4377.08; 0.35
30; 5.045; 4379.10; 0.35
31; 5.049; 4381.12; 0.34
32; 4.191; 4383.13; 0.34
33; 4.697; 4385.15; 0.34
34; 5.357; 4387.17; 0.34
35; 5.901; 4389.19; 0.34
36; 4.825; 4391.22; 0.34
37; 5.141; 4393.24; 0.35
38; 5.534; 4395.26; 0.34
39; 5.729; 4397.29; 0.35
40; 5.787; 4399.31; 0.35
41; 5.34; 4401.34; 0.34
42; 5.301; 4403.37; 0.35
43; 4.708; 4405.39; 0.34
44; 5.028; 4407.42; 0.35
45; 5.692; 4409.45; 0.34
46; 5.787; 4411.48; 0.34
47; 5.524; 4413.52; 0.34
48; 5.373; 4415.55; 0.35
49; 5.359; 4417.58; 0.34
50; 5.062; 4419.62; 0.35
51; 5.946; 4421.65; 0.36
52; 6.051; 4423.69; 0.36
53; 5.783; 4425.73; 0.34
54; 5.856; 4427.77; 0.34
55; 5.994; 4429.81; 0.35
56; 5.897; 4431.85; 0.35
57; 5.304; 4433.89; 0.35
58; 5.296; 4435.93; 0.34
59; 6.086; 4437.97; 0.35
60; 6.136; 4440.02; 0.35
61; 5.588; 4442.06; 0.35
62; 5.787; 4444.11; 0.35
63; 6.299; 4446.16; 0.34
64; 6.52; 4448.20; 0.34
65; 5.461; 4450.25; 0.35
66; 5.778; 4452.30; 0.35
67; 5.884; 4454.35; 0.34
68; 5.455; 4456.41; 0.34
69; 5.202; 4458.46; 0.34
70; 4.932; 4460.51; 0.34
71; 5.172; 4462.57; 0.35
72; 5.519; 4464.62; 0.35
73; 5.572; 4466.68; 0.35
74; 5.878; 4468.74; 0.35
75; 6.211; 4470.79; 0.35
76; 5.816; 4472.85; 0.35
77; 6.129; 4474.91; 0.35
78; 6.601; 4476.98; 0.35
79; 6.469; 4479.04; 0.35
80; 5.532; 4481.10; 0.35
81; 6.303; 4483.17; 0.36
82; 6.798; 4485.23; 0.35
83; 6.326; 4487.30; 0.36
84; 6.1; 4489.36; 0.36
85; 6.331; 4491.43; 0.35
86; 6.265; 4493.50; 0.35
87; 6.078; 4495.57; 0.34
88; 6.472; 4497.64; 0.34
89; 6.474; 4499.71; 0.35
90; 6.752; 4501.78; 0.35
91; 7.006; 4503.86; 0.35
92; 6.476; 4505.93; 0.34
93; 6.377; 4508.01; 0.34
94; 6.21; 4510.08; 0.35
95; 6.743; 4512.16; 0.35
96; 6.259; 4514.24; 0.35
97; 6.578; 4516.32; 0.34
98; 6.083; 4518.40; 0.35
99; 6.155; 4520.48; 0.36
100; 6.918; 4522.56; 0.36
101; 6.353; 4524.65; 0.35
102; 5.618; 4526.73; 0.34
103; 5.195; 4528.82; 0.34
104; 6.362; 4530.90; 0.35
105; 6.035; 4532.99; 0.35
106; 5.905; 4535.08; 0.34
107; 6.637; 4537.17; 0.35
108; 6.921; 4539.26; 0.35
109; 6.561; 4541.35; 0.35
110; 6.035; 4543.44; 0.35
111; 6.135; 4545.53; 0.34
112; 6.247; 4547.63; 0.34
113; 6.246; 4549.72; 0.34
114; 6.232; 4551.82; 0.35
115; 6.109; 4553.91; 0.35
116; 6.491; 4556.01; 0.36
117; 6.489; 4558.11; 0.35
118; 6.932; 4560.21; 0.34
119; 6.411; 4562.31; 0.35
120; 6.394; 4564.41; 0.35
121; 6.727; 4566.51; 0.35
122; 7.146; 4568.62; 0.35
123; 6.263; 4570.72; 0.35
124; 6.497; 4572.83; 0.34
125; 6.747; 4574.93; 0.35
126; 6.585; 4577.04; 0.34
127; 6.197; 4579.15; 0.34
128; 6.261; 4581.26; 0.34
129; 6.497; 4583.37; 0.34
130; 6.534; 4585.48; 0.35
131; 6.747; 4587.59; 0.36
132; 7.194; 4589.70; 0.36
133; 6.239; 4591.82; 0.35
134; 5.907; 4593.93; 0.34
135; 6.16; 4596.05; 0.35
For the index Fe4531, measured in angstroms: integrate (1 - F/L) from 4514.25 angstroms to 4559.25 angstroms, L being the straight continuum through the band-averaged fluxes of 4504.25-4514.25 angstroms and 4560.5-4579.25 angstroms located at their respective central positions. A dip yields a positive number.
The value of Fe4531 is 1.8 angstroms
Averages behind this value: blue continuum 6.47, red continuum 6.59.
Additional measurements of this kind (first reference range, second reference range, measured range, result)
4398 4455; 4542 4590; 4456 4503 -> -0.4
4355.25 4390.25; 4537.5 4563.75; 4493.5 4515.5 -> -1.3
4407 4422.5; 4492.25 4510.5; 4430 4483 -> 1.4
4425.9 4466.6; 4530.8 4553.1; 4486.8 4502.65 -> -0.9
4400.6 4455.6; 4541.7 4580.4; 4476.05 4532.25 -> -2.0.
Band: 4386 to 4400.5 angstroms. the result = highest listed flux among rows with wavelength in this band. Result 5.901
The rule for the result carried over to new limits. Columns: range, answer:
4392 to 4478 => 6.601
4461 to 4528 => 7.006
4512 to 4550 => 6.921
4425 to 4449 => 6.52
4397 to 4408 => 5.787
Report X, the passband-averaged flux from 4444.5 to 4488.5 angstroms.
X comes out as 5.9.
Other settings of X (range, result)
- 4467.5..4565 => 6.31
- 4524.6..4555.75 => 6.18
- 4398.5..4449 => 5.66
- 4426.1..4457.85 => 5.81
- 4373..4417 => 5.26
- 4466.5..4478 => 6.07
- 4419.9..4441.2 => 5.81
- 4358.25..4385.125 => 5.28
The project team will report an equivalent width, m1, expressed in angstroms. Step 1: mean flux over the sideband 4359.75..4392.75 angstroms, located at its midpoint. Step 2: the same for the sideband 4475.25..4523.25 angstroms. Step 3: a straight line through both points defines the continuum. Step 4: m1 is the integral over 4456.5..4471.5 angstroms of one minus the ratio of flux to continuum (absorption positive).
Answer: 1.47 angstroms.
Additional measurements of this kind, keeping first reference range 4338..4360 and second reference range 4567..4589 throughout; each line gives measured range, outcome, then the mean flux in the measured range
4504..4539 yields -0.7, 6.28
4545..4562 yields 0.1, 6.37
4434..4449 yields -0.8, 5.91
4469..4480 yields -0.7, 6.22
